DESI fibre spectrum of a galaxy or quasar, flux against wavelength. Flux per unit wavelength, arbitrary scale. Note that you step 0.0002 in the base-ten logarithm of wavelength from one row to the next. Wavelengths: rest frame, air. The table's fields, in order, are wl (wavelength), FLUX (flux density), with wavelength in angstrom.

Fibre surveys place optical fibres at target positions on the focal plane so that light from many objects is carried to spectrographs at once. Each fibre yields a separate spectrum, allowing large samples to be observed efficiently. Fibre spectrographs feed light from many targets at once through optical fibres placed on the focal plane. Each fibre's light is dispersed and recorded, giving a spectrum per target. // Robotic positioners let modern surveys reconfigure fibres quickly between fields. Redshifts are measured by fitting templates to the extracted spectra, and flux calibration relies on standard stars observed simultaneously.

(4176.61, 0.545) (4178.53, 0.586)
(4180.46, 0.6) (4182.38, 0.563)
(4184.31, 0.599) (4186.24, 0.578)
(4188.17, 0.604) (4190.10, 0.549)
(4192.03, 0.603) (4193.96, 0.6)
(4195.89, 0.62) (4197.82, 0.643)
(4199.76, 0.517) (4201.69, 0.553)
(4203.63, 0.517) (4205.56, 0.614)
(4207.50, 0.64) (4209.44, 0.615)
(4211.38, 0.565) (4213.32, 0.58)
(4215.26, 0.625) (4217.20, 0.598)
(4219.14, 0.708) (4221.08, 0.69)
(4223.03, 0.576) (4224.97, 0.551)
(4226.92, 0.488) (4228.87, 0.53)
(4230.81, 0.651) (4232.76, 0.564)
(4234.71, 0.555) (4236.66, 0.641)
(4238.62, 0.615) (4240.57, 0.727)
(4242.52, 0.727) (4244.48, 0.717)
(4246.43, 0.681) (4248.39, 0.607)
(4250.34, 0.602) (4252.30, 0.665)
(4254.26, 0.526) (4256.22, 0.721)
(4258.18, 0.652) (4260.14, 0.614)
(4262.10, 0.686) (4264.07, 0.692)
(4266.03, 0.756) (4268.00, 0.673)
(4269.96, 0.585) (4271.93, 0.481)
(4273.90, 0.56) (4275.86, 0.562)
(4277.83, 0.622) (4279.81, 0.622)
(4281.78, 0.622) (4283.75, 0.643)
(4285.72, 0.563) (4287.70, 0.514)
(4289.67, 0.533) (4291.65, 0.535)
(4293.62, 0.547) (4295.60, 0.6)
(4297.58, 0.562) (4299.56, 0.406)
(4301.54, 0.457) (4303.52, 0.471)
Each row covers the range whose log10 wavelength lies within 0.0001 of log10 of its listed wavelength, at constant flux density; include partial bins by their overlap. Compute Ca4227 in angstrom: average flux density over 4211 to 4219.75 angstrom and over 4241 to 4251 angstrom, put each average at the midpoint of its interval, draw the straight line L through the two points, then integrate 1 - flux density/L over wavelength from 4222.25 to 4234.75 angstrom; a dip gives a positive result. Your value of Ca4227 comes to 1.6 angstrom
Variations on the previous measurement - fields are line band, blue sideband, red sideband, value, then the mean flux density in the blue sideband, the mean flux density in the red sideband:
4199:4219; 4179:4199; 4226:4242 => 0.3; 0.595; 0.601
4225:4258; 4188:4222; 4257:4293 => -1.1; 0.602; 0.606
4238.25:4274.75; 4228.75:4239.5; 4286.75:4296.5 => -4.4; 0.597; 0.546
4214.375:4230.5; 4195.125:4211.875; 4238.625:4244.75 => 1.2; 0.587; 0.707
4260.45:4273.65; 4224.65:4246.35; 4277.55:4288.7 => -0.8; 0.62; 0.596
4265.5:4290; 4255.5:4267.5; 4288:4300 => 0.7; 0.685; 0.535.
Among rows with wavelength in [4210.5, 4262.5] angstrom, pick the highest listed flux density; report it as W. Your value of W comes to 0.727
